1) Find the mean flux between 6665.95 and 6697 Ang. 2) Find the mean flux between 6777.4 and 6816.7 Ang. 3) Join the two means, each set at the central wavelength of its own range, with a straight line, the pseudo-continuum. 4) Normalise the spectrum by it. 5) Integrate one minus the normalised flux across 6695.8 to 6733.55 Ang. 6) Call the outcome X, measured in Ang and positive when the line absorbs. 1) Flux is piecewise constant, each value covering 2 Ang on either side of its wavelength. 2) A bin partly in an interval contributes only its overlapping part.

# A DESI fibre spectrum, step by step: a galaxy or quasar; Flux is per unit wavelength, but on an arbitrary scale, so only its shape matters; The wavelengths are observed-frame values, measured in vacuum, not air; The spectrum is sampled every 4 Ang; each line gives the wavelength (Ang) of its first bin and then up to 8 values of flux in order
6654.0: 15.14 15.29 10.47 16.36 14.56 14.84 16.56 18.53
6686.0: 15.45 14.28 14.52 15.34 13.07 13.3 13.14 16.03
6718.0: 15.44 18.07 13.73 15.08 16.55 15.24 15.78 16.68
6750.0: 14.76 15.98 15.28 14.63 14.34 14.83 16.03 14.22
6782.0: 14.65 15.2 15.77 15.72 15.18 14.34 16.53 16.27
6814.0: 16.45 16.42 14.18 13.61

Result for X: 1.67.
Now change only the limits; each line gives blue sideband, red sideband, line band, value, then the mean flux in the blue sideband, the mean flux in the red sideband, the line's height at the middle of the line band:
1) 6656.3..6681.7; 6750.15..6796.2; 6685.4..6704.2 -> 0.7 Ang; 14.9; 15.1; 15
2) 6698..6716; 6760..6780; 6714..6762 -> -4.1 Ang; 14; 14.8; 14.4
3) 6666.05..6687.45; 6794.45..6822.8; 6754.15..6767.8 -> 0.8 Ang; 16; 15.7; 15.8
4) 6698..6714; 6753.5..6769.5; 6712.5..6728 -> -1.9 Ang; 13.8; 14.9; 14.1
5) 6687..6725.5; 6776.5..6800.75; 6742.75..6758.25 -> -0.8 Ang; 14.8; 15.1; 15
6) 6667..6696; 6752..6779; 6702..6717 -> 1.3 Ang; 15.6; 15.1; 15.4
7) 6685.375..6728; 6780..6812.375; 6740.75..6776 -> -0.5 Ang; 14.7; 15.5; 15.2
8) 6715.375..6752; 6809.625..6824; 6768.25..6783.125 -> 0.8 Ang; 15.7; 15.8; 15.7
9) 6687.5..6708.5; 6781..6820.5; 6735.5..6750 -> -1.0 Ang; 14.1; 15.7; 14.8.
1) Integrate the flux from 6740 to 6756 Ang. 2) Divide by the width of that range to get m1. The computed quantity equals 15.8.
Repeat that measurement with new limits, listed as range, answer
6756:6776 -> 15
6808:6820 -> 16.4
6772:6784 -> 15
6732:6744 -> 15.9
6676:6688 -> 16.8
